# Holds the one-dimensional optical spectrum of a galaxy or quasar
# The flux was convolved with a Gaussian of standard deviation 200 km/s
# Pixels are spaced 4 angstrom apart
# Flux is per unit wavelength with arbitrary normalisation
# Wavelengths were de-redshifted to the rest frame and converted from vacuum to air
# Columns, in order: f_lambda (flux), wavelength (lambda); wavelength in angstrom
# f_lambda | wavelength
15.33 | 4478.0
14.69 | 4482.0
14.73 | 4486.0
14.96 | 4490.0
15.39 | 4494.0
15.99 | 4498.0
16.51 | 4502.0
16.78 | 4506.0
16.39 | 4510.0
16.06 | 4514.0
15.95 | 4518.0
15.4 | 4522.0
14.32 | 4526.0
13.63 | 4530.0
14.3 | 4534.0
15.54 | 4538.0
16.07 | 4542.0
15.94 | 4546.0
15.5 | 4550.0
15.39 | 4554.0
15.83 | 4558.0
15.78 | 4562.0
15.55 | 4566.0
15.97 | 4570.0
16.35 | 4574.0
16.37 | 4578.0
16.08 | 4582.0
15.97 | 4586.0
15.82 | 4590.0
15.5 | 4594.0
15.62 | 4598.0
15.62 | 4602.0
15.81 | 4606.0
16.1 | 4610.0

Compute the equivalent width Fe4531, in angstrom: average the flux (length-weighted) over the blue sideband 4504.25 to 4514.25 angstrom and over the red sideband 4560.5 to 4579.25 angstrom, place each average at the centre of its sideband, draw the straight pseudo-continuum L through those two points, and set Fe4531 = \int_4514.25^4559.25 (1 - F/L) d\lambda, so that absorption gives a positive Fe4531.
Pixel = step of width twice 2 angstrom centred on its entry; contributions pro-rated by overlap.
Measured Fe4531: 2.7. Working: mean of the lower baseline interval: 16.5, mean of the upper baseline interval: 16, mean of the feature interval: 15.3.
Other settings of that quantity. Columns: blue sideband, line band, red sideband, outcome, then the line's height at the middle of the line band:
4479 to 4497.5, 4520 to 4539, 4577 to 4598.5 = 1.00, 15.4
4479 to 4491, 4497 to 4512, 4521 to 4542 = -1.68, 14.8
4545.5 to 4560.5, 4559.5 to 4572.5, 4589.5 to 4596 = -0.13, 15.6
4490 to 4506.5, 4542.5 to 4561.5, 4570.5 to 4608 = 0.27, 15.9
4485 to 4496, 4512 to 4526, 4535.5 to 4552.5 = -0.17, 15.4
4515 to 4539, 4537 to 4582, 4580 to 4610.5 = -1.60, 15.3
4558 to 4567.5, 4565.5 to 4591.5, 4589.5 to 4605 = -0.62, 15.7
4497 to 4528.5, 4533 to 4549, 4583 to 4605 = 0.30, 15.8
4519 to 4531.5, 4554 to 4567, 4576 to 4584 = -0.03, 15.6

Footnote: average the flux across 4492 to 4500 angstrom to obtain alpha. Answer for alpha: 15.7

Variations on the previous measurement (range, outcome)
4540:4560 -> 15.7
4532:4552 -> 15.5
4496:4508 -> 16.4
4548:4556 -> 15.4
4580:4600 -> 15.8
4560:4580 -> 16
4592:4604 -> 15.6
